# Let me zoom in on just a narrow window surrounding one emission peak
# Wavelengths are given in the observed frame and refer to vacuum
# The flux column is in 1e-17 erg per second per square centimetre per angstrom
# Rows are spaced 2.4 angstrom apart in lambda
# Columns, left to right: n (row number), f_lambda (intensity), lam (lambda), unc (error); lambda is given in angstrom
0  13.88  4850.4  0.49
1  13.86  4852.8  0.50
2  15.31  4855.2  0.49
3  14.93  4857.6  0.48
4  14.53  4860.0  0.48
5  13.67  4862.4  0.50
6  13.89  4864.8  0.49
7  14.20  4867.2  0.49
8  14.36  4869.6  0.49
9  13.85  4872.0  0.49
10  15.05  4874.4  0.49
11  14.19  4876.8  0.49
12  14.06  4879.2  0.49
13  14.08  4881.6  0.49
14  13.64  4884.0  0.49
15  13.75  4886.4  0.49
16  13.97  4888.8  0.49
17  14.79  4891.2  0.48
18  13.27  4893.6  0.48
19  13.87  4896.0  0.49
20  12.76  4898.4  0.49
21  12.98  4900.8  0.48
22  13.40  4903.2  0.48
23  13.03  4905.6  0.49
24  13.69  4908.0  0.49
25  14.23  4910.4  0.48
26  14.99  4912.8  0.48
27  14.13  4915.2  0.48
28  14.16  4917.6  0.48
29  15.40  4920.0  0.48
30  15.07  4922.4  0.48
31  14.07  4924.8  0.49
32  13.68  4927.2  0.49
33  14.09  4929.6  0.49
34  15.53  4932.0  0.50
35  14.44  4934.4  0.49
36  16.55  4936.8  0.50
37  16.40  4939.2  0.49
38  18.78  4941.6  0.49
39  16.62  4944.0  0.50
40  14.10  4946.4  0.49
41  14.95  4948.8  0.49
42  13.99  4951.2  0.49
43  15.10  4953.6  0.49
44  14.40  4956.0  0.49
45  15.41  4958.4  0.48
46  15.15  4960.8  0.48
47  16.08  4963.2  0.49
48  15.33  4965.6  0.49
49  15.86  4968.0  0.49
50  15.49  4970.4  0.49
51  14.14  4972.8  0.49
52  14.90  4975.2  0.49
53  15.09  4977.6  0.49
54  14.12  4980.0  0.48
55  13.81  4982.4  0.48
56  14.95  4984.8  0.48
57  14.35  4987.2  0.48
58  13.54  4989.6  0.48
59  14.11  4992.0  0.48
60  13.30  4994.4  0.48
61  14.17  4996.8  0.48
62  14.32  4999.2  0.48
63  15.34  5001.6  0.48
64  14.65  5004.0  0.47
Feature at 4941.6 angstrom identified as H-gamma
